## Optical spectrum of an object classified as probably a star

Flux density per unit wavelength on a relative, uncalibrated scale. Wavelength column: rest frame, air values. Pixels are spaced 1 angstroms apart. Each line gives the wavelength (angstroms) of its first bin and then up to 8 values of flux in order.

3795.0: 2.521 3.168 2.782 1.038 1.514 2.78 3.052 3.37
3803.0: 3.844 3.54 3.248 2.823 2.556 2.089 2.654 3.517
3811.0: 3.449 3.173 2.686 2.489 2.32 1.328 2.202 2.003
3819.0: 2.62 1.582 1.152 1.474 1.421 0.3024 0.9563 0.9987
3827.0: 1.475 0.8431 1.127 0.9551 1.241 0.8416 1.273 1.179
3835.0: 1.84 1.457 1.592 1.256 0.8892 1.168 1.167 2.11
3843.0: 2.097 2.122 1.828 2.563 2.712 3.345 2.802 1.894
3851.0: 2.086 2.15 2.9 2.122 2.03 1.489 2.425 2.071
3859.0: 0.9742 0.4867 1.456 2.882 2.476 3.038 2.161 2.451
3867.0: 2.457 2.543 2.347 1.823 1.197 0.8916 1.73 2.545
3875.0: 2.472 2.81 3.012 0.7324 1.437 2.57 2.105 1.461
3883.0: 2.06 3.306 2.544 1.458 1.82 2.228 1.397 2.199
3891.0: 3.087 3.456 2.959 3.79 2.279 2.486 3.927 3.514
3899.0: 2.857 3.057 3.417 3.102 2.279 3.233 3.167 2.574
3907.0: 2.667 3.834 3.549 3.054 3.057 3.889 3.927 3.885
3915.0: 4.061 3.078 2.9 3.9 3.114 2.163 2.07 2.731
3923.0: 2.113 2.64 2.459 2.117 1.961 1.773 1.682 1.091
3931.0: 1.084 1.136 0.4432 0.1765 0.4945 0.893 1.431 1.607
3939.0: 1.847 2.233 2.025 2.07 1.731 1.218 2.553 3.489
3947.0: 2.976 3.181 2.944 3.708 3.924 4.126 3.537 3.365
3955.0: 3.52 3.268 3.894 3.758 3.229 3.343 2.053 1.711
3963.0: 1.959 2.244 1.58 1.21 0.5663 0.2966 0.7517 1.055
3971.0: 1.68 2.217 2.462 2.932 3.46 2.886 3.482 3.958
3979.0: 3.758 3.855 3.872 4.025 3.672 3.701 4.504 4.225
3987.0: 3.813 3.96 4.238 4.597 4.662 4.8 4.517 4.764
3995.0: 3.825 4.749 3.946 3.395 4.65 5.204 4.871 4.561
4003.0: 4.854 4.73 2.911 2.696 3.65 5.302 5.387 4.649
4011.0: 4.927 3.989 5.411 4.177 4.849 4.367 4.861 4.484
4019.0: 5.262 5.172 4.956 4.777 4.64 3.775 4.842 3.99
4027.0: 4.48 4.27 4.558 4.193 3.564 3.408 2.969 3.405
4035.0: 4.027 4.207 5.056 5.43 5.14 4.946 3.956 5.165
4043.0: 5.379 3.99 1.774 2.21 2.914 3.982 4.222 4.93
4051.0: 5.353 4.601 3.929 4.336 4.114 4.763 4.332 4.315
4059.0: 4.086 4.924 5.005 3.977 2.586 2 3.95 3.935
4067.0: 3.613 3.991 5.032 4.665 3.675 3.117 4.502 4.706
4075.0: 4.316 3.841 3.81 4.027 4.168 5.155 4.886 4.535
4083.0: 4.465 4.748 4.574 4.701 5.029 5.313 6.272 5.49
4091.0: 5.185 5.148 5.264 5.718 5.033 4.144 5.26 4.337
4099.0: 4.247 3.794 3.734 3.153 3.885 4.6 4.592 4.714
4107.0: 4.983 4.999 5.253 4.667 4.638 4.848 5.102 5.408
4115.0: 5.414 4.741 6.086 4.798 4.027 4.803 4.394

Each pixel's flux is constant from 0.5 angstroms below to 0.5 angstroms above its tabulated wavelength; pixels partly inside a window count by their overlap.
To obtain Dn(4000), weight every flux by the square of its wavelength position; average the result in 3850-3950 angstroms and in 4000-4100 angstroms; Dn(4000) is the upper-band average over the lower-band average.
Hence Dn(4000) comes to 2.01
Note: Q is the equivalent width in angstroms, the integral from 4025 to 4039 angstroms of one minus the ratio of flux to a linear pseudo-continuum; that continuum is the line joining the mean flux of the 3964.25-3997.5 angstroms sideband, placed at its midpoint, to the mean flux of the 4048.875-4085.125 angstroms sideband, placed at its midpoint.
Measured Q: -1.2 angstroms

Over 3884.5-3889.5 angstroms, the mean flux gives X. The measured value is 1.89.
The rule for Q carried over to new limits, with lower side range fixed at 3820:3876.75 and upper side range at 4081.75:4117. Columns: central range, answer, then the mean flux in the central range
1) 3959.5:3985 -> 5.88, 2.55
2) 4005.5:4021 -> -3.44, 4.62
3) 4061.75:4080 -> 2.29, 3.92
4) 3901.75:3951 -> 4.51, 2.45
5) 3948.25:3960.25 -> -1.88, 3.55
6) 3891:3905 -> -4.21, 3.11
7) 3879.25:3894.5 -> -1.02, 2.41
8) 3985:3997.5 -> -2.96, 4.35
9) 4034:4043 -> -1.35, 4.7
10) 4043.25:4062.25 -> 0.68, 4.11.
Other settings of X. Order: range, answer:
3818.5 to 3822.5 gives 1.71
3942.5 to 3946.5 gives 2.25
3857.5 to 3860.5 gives 1.18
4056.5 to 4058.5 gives 4.32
